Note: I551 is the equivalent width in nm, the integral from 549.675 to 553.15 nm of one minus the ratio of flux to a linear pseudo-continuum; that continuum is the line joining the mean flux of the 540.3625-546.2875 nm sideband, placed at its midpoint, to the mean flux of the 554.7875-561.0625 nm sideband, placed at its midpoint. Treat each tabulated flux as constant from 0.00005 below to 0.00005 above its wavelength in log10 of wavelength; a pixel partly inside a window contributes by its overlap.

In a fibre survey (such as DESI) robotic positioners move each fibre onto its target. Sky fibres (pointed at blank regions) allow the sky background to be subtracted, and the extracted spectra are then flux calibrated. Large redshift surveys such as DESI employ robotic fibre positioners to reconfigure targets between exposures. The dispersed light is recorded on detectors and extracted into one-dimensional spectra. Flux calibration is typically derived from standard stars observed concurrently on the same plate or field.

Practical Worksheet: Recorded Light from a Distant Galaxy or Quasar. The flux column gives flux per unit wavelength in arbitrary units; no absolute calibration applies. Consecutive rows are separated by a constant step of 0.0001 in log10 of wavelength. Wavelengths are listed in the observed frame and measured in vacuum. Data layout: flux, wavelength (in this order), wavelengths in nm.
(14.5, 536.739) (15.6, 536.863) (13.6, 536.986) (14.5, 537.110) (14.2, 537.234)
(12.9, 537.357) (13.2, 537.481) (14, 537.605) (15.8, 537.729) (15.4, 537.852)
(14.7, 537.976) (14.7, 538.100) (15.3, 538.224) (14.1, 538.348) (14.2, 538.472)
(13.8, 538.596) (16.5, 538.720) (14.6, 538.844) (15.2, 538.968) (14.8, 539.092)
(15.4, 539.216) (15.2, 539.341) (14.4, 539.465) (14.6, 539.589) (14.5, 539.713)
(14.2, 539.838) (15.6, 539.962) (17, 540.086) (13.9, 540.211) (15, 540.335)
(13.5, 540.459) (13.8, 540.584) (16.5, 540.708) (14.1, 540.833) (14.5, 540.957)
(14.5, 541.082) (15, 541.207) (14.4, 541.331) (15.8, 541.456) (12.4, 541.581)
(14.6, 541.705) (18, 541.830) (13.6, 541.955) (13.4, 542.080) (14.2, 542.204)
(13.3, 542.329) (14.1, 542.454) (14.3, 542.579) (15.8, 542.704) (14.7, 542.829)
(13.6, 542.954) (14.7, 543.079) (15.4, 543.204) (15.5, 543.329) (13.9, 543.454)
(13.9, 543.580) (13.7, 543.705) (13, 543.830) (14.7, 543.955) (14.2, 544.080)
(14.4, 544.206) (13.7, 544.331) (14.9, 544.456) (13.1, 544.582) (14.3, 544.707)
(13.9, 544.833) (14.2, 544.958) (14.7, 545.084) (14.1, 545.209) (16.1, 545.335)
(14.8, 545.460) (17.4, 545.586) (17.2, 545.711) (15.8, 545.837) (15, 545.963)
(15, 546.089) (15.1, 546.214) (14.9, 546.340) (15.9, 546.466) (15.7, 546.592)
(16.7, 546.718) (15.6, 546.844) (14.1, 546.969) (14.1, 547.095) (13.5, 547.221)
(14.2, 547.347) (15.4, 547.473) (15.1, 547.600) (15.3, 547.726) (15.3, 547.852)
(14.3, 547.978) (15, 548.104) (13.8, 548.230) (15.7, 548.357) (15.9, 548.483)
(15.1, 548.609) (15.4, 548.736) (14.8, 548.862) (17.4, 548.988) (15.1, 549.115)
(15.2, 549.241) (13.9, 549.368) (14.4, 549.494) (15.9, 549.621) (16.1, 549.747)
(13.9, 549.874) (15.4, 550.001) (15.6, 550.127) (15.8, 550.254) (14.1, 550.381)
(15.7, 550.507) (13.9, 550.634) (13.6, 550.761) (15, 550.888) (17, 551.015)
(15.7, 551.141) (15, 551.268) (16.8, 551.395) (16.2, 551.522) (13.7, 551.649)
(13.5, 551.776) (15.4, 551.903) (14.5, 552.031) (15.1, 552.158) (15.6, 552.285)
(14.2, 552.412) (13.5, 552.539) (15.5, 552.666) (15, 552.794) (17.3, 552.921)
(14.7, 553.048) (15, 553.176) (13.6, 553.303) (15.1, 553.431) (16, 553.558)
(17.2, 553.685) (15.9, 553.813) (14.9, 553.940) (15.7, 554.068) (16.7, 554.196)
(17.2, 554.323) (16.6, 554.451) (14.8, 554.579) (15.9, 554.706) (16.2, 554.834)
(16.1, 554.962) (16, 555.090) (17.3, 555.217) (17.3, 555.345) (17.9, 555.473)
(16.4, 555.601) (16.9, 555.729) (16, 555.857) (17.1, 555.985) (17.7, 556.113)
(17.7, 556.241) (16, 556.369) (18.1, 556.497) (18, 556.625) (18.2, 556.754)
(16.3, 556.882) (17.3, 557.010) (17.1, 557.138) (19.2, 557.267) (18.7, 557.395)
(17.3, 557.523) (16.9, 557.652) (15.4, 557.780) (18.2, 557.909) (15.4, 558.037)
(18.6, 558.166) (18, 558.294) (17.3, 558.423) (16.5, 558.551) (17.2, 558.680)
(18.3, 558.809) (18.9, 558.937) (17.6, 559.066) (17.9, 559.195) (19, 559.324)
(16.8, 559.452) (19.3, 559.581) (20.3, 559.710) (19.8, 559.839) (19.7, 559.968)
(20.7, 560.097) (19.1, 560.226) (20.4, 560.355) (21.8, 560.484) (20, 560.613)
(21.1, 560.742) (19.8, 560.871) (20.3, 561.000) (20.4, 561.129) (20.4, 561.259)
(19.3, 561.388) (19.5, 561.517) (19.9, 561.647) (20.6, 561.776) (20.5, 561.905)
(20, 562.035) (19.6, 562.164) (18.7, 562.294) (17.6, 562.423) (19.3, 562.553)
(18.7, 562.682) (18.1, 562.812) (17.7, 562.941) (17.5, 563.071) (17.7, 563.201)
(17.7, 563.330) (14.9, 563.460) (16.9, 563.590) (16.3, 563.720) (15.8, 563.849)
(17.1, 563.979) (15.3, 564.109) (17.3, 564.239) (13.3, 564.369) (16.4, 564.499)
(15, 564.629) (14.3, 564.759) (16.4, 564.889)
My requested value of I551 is 0.295 nm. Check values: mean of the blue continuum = 14.6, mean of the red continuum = 18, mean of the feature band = 15.1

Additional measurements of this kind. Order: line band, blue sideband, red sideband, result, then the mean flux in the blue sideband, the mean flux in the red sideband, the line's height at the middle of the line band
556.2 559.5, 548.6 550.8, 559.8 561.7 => 0.22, 15.1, 20.1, 18.8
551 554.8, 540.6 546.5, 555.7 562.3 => 0.36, 14.7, 18.6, 17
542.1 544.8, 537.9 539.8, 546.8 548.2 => 0.09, 14.8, 14.7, 14.7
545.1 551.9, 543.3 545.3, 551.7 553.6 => -0.31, 14.1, 14.9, 14.5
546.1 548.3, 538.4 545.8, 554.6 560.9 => 0.11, 14.7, 17.9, 15.7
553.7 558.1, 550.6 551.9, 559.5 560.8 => 0.22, 15.1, 20.2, 17.7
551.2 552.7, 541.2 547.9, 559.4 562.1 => 0.19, 14.7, 20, 17.1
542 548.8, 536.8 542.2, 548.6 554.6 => 0.10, 14.7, 15.3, 15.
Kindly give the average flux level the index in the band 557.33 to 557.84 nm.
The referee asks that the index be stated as 17.1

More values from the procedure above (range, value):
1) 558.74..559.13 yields 18.3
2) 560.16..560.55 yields 20.4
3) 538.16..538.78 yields 14.8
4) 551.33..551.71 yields 15.6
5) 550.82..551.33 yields 15.7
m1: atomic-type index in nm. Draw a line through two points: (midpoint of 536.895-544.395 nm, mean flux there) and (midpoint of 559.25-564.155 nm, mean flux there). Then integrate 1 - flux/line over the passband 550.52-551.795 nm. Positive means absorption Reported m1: 0.12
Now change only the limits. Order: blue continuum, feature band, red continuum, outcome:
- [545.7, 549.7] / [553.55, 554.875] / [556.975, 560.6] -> 0.07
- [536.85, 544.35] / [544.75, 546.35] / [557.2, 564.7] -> 0.02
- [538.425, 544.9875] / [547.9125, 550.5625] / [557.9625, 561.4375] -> 0.20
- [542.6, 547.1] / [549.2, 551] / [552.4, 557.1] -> 0.08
